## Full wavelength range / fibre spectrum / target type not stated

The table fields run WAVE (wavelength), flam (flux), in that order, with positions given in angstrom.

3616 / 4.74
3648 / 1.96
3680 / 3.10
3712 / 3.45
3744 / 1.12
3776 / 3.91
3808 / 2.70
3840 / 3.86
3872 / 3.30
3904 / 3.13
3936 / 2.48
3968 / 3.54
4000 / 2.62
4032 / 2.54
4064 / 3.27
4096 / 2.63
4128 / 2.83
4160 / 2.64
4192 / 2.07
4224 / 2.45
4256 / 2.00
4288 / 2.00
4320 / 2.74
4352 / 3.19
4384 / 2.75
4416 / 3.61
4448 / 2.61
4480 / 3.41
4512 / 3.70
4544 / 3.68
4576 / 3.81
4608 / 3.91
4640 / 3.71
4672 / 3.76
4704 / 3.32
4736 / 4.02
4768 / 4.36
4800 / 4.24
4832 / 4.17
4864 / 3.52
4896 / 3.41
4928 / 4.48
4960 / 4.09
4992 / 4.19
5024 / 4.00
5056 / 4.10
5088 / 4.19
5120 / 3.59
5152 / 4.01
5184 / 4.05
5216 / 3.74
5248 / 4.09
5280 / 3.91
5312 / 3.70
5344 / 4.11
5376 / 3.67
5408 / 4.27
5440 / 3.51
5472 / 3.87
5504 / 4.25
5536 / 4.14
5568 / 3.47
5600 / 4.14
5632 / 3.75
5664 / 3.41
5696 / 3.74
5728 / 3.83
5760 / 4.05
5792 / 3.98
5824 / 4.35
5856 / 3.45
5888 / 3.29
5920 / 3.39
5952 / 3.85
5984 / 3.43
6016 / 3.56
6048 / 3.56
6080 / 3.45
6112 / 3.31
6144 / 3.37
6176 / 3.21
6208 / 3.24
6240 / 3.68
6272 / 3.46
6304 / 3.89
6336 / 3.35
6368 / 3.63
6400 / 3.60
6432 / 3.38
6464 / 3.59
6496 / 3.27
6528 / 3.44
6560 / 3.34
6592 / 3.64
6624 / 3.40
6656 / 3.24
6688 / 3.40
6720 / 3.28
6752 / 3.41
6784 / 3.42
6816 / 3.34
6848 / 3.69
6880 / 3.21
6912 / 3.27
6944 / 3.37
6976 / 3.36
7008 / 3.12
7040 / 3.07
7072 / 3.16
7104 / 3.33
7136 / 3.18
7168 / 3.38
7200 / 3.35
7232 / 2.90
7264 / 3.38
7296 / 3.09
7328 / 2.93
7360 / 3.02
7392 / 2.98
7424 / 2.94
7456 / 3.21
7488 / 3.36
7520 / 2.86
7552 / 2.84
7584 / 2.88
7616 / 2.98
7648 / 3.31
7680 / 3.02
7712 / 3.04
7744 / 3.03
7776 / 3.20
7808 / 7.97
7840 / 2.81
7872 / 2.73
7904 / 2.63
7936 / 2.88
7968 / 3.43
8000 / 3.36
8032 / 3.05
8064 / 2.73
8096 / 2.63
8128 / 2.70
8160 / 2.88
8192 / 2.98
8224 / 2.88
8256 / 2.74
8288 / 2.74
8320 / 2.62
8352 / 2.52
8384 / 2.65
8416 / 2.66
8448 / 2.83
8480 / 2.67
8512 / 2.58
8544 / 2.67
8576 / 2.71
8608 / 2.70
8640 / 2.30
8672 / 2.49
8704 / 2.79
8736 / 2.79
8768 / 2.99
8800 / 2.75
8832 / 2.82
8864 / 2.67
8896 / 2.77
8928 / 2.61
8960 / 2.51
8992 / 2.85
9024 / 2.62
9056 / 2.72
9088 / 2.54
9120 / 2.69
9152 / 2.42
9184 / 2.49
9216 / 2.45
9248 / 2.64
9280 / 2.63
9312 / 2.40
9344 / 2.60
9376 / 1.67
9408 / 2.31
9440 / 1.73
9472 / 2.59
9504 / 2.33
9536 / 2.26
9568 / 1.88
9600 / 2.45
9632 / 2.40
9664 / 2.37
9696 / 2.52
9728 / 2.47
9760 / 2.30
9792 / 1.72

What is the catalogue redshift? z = 0.19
